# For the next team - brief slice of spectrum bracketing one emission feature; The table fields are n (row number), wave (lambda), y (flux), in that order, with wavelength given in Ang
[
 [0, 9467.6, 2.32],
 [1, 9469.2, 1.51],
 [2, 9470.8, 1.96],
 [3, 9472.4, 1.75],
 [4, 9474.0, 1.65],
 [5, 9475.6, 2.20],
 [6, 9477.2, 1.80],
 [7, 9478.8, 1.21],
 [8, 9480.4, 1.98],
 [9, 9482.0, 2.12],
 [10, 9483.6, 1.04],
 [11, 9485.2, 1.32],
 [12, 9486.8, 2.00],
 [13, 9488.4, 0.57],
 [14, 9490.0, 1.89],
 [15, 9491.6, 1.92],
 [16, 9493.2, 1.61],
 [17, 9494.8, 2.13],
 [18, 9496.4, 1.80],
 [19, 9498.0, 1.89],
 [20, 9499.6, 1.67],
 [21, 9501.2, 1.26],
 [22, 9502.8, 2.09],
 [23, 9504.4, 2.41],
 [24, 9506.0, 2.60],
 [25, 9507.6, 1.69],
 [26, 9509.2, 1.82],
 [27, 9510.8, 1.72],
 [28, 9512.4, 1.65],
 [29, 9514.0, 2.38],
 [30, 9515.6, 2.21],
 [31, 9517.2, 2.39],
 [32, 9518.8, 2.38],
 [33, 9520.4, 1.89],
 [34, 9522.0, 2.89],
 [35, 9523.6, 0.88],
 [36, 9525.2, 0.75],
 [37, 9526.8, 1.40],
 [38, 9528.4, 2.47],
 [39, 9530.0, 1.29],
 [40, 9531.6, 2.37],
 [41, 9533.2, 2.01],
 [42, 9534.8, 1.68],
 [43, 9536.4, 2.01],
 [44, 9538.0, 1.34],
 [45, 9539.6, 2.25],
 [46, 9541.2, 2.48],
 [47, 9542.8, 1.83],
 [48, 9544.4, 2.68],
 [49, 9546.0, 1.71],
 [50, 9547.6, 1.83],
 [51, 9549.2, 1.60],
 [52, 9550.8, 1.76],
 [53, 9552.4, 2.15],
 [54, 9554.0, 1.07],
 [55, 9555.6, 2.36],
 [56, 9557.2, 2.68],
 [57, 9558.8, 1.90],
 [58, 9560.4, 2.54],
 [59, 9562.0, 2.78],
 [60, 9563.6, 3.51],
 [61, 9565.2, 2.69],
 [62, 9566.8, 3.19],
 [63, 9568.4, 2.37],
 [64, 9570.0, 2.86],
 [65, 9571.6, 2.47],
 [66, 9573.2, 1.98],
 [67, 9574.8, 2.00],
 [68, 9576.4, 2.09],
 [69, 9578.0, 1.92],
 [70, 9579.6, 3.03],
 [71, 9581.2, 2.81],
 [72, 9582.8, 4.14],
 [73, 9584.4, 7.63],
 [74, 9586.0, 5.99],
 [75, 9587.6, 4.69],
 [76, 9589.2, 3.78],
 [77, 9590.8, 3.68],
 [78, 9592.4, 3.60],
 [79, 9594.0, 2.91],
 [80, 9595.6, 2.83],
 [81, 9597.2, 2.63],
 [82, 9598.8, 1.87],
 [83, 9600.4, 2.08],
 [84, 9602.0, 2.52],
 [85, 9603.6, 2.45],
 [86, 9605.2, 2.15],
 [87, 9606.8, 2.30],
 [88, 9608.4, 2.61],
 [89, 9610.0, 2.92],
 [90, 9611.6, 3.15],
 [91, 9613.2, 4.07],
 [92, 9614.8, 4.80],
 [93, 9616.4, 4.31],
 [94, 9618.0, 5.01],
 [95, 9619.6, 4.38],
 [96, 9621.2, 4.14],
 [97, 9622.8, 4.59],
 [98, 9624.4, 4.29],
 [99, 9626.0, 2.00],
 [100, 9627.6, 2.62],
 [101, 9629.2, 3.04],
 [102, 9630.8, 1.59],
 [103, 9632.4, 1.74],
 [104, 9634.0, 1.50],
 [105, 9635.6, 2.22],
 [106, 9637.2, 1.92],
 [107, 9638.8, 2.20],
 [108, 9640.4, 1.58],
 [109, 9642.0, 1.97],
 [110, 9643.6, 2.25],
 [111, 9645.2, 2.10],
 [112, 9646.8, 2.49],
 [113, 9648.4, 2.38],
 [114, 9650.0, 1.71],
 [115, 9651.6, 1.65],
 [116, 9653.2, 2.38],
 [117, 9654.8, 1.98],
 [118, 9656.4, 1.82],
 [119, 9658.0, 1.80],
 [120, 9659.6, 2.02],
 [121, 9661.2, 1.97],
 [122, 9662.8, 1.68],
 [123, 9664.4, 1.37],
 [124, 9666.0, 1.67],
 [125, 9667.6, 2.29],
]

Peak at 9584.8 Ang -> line H-alpha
